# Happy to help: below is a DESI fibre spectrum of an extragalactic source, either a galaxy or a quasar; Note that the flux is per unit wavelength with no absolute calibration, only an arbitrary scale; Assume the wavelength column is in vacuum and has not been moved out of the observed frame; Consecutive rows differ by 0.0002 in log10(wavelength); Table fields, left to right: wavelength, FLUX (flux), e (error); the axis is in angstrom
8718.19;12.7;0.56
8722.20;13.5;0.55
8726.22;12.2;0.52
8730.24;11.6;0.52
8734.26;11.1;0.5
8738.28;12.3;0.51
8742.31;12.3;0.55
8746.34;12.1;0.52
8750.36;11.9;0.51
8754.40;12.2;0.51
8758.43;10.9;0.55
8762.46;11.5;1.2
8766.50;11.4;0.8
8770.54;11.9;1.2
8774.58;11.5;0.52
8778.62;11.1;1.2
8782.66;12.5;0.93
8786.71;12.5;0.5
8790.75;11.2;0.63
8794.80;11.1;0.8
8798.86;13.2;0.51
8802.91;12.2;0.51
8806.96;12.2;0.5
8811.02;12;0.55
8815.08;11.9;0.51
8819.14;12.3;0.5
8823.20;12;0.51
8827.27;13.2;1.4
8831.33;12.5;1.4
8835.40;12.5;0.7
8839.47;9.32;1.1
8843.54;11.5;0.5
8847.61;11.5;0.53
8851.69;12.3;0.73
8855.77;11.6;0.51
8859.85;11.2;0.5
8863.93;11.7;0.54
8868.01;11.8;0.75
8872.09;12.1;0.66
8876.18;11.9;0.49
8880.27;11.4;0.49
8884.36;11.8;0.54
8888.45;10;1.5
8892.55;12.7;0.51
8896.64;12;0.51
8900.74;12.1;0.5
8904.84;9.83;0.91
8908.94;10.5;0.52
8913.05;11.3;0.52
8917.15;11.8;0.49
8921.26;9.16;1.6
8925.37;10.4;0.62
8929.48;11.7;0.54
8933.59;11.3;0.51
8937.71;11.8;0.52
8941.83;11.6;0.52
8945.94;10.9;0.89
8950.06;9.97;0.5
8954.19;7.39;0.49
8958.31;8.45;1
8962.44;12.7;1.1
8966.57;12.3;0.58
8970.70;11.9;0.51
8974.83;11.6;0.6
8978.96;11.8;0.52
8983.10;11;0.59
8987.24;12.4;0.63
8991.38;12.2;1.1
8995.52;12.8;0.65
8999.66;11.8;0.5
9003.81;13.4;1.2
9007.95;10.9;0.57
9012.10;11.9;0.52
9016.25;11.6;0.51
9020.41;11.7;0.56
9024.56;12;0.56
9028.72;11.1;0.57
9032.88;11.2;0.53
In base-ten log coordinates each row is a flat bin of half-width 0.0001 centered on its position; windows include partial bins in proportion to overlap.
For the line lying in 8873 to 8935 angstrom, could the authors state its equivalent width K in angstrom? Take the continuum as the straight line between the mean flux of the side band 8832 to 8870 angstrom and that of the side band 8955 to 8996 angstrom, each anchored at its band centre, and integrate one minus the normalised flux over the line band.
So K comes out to 1.7 angstrom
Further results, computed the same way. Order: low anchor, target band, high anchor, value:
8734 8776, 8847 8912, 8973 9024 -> 1.78 angstrom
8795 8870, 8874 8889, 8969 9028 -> 0.64 angstrom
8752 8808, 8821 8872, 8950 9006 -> -0.36 angstrom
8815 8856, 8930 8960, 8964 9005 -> 4.34 angstrom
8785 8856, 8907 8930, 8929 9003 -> 1.57 angstrom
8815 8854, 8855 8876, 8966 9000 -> 0.37 angstrom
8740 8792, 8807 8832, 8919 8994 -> -1.56 angstrom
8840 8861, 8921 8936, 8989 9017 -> 1.22 angstrom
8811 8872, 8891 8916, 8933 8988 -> 0.06 angstrom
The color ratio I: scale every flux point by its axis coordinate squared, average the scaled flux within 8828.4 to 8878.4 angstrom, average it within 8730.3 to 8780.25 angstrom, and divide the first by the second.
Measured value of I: 1.0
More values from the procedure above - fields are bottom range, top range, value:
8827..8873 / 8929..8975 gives 0.95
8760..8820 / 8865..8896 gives 1.00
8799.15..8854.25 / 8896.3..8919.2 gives 0.95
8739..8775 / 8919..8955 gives 0.94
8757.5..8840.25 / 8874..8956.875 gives 0.94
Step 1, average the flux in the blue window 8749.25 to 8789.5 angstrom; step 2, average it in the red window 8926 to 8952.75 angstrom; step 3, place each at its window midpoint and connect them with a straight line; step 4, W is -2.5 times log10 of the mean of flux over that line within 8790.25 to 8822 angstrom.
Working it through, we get -0.04 mag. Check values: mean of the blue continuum 11.7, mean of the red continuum 11.1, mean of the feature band 12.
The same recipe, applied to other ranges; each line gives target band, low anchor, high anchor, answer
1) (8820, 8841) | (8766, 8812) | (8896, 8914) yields -0.034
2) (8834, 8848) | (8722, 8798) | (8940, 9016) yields 0.052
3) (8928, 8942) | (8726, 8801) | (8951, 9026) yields 0.000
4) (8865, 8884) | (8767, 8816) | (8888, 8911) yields -0.035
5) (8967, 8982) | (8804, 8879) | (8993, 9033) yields 0.009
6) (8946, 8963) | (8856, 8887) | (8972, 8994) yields 0.234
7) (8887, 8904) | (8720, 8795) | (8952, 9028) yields 0.004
